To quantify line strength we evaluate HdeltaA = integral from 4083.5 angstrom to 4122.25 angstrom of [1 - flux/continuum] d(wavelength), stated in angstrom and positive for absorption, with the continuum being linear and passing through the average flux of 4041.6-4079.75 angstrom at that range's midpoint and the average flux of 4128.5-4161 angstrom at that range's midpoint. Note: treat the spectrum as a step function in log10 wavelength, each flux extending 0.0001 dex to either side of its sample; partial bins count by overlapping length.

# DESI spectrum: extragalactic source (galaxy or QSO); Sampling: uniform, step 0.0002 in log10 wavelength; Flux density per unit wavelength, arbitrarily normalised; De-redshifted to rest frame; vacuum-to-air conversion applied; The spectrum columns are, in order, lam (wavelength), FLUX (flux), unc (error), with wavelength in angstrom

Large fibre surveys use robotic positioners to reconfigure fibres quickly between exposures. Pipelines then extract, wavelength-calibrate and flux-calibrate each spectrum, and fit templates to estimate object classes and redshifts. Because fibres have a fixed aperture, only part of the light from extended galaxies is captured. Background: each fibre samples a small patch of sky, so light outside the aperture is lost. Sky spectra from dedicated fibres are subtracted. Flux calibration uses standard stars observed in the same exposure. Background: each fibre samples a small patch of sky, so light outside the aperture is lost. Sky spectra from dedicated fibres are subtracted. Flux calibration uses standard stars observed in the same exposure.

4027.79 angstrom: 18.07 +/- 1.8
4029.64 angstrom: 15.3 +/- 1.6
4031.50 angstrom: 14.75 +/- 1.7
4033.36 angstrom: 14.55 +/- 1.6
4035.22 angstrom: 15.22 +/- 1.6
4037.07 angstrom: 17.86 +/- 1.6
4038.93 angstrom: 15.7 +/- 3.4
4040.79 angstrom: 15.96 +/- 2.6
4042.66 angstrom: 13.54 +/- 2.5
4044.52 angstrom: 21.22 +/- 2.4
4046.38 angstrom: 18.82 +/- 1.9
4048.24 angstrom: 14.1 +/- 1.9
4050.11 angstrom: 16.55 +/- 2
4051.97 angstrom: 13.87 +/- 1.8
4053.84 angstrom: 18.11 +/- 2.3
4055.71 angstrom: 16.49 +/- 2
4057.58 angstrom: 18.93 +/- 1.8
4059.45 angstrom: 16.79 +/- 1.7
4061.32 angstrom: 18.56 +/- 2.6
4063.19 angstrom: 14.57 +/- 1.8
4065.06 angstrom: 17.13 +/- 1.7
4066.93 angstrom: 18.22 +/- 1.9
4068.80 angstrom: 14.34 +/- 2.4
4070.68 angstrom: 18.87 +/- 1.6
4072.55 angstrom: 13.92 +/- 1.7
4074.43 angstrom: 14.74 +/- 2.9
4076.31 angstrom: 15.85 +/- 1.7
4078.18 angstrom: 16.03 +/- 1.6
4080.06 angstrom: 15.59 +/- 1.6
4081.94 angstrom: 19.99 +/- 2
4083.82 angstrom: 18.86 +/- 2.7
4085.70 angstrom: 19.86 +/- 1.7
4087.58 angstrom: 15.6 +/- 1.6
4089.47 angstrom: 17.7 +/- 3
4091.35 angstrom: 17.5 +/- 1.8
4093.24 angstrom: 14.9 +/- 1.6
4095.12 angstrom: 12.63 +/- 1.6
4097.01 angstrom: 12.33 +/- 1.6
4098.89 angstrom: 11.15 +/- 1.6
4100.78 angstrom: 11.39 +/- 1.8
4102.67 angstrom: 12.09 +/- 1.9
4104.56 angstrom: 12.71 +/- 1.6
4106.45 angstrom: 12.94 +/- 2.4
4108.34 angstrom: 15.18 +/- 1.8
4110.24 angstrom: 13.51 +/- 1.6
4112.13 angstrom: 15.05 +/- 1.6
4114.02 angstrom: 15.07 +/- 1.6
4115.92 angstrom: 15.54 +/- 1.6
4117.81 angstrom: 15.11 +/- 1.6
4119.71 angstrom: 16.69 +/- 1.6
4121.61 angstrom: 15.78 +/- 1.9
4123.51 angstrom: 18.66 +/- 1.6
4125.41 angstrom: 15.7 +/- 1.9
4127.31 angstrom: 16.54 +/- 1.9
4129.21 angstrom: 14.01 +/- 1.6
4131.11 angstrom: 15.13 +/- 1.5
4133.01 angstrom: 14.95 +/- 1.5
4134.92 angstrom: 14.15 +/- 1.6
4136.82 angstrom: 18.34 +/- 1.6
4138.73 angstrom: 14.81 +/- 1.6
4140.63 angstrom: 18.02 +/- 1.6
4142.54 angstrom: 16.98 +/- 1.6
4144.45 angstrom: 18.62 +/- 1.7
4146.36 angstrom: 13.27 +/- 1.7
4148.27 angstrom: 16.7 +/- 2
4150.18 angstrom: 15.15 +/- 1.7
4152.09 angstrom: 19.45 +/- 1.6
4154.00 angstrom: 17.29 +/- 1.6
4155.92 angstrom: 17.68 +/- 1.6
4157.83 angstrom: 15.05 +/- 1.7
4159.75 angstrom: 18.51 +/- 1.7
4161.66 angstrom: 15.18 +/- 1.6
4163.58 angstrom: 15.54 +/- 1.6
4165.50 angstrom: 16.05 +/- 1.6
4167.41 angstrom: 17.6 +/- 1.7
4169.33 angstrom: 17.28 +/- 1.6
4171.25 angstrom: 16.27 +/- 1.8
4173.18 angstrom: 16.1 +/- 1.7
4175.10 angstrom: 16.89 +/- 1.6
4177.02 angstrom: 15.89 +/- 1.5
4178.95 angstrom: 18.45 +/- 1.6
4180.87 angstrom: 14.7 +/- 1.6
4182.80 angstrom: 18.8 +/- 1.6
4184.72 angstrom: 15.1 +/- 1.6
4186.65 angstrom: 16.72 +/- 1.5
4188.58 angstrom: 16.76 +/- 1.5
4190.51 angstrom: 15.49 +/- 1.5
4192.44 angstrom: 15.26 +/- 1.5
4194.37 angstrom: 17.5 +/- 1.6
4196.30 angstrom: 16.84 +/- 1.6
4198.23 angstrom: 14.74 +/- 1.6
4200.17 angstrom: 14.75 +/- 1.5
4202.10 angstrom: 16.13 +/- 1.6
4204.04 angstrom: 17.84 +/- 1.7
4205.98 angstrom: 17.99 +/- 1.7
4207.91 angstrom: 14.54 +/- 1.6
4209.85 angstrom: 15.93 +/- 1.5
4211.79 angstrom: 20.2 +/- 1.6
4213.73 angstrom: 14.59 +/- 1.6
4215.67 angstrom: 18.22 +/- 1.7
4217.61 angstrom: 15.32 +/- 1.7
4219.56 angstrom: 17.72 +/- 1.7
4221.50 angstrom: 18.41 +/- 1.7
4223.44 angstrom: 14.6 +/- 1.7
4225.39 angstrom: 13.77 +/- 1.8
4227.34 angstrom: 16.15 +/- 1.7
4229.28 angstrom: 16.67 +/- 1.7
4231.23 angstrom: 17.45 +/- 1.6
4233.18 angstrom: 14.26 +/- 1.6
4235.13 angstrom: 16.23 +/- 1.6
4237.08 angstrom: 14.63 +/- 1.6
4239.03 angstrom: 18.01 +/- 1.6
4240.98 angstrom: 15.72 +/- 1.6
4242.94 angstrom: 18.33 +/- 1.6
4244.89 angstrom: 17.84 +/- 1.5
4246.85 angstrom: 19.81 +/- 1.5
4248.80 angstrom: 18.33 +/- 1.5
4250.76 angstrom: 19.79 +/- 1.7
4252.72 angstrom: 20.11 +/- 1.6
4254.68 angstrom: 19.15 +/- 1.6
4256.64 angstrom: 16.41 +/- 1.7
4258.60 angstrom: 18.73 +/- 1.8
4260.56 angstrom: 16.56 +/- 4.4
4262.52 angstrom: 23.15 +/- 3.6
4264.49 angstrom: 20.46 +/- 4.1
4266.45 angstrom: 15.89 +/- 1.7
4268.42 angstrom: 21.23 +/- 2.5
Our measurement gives 4.0 angstrom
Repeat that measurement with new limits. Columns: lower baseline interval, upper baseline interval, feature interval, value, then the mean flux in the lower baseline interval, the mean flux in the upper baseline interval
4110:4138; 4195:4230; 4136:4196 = -2.4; 15.7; 16.4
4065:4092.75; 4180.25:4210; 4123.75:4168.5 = 0.5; 16.9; 16.2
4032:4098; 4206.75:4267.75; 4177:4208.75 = 1.4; 16.4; 17.3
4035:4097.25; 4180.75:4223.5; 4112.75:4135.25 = 1.2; 16.5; 16.5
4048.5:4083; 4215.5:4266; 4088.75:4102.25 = 2.3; 16.5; 17.5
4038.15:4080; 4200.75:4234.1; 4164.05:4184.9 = -0.3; 16.5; 16.4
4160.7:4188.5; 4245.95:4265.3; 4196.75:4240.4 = 4.1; 16.5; 19.2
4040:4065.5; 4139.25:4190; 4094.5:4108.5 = 3.6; 16.8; 16.7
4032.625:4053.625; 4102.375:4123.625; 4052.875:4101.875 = -1.9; 16.2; 14.8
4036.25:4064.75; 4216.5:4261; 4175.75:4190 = 0.4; 16.7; 17.1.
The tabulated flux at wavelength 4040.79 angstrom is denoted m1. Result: 15.96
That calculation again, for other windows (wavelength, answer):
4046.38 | 18.82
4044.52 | 21.22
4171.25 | 16.27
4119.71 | 16.69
